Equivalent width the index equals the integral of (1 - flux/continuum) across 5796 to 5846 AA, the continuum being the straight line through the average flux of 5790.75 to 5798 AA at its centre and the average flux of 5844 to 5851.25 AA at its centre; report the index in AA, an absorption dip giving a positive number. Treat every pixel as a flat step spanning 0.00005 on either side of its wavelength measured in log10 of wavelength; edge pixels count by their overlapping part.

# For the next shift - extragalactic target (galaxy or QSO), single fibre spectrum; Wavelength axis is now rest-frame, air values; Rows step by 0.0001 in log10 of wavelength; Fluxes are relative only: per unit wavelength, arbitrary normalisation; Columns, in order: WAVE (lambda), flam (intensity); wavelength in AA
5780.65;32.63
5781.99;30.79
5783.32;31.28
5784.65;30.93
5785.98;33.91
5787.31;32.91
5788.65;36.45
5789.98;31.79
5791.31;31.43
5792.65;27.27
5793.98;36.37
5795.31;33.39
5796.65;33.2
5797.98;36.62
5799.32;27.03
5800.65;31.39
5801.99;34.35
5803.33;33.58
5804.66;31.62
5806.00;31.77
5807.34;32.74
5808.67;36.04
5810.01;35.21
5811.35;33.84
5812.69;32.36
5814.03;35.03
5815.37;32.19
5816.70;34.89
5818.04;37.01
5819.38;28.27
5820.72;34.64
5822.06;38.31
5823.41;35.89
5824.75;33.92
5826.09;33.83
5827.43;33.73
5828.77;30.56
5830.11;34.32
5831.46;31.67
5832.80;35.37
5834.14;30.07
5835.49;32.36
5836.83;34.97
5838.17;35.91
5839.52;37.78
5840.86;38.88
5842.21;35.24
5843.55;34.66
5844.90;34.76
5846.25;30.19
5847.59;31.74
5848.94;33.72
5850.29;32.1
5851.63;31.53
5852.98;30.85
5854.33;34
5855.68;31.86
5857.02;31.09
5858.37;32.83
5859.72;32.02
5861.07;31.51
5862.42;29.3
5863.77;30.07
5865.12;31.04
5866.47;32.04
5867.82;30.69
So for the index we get -1.9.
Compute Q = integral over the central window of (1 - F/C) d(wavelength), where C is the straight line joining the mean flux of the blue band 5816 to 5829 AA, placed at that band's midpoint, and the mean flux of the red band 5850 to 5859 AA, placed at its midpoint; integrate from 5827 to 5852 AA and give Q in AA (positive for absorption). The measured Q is -0.5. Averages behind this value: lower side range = 34.2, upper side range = 32.1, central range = 33.7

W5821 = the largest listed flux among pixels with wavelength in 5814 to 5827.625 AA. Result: 38.31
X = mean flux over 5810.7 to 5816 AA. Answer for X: 33.3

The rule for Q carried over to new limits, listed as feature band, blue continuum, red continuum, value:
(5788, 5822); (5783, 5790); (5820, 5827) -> 0.89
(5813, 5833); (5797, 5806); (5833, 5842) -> 0.03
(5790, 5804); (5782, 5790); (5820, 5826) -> 0.48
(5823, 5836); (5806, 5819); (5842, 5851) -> 0.19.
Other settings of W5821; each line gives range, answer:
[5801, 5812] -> 36.04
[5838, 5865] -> 38.88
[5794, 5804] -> 36.62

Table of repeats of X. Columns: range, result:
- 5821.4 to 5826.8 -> 35.4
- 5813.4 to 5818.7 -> 34.8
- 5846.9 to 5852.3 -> 32.3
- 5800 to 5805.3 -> 32.7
